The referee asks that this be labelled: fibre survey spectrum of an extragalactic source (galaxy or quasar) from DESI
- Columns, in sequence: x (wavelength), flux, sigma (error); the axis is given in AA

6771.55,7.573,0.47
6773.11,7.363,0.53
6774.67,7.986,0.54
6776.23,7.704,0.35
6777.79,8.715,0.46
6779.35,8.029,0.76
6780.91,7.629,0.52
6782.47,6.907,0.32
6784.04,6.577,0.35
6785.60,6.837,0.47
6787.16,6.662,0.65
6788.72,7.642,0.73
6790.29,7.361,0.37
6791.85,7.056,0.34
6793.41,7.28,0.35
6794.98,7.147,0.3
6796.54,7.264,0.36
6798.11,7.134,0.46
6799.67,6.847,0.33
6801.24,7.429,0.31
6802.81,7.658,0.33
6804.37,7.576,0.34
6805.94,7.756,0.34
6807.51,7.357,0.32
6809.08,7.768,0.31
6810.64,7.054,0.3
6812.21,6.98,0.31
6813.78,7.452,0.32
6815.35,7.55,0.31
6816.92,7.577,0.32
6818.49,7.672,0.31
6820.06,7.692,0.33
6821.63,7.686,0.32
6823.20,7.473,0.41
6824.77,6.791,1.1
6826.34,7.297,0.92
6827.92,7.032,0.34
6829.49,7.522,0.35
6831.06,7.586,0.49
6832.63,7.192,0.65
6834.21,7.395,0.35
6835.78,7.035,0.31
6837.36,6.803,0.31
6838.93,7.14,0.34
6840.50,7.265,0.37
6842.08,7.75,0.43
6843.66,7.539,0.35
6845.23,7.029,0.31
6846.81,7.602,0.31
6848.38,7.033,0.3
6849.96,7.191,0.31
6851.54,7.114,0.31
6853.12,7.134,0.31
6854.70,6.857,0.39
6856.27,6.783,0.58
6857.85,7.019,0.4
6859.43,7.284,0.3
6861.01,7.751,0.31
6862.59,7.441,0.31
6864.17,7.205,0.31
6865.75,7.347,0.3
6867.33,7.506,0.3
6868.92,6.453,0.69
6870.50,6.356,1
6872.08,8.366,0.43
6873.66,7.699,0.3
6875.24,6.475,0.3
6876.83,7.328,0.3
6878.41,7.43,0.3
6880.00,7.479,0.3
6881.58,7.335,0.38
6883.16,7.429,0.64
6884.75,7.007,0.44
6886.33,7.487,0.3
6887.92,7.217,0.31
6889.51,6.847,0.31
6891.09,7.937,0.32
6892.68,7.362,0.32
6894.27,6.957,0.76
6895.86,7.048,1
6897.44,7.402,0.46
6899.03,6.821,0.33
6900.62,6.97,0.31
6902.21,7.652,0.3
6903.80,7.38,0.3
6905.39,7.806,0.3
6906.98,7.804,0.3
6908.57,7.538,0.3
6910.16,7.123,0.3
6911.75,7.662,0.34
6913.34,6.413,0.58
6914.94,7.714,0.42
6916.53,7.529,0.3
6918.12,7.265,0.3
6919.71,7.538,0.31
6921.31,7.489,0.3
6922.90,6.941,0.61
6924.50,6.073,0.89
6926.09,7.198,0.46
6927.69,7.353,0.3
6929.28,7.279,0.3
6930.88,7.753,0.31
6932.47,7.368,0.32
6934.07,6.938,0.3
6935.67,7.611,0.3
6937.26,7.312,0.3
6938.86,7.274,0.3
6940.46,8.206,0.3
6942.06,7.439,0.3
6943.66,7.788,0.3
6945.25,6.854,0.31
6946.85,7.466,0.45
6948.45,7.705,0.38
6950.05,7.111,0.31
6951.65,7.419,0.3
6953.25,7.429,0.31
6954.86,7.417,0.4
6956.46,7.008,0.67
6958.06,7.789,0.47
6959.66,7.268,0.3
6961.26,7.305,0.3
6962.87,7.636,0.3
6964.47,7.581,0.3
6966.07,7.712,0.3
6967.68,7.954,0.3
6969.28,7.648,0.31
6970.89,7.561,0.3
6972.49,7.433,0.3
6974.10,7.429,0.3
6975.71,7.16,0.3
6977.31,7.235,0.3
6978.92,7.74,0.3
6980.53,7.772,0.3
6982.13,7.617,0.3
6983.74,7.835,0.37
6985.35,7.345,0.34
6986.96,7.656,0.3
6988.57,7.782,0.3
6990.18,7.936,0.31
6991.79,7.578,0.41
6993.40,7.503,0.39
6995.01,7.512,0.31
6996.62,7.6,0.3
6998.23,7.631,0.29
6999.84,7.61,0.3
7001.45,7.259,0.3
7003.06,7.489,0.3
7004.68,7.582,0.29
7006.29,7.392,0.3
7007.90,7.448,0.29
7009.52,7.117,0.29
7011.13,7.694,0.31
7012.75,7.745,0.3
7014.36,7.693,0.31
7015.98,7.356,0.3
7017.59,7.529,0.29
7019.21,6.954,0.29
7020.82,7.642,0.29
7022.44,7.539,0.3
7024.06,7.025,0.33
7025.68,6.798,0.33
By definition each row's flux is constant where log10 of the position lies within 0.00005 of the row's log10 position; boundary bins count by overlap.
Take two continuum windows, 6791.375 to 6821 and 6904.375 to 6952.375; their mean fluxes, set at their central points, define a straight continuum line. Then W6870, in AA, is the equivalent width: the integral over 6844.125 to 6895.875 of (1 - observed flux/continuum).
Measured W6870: 1.0 AA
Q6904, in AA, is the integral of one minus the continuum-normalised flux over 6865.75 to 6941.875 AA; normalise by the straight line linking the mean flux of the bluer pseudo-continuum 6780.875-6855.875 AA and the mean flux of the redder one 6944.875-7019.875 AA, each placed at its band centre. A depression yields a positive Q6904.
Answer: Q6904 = 0.9 AA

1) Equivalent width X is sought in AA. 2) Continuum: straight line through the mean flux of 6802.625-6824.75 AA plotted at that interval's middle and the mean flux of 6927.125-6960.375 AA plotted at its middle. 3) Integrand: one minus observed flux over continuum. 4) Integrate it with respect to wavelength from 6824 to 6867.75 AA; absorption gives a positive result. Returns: 1.39 AA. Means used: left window 7.49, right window 7.42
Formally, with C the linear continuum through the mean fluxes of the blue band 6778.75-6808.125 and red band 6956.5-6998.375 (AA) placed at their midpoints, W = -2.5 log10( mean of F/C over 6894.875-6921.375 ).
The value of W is 0.015 mag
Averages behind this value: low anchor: 7.26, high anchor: 7.57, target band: 7.36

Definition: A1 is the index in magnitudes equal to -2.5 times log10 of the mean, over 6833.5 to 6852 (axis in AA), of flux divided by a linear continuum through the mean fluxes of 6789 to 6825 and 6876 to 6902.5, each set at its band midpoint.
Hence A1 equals 0.01 mag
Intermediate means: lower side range 7.38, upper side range 7.27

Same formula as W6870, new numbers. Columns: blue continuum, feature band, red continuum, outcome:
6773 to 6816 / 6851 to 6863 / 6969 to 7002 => 0.4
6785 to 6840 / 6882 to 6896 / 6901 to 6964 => 0.2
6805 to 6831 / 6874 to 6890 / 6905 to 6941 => 0.3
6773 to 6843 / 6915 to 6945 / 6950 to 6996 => 0.6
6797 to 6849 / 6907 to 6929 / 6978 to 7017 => 0.7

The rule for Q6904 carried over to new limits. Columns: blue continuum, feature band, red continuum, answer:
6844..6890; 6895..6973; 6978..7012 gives 0.2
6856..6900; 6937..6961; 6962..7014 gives 0.1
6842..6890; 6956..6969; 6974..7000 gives -0.1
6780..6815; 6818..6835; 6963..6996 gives -0.2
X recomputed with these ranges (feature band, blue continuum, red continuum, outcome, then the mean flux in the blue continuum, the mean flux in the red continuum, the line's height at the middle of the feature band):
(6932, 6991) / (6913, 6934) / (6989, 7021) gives -1.2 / 7.23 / 7.52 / 7.36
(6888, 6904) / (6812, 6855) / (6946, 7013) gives 0.4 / 7.31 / 7.52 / 7.4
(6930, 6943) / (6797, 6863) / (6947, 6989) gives 0.0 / 7.31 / 7.52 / 7.47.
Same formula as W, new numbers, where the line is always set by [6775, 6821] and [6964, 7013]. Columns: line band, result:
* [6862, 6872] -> 0.05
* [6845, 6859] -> 0.05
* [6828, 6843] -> 0.02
